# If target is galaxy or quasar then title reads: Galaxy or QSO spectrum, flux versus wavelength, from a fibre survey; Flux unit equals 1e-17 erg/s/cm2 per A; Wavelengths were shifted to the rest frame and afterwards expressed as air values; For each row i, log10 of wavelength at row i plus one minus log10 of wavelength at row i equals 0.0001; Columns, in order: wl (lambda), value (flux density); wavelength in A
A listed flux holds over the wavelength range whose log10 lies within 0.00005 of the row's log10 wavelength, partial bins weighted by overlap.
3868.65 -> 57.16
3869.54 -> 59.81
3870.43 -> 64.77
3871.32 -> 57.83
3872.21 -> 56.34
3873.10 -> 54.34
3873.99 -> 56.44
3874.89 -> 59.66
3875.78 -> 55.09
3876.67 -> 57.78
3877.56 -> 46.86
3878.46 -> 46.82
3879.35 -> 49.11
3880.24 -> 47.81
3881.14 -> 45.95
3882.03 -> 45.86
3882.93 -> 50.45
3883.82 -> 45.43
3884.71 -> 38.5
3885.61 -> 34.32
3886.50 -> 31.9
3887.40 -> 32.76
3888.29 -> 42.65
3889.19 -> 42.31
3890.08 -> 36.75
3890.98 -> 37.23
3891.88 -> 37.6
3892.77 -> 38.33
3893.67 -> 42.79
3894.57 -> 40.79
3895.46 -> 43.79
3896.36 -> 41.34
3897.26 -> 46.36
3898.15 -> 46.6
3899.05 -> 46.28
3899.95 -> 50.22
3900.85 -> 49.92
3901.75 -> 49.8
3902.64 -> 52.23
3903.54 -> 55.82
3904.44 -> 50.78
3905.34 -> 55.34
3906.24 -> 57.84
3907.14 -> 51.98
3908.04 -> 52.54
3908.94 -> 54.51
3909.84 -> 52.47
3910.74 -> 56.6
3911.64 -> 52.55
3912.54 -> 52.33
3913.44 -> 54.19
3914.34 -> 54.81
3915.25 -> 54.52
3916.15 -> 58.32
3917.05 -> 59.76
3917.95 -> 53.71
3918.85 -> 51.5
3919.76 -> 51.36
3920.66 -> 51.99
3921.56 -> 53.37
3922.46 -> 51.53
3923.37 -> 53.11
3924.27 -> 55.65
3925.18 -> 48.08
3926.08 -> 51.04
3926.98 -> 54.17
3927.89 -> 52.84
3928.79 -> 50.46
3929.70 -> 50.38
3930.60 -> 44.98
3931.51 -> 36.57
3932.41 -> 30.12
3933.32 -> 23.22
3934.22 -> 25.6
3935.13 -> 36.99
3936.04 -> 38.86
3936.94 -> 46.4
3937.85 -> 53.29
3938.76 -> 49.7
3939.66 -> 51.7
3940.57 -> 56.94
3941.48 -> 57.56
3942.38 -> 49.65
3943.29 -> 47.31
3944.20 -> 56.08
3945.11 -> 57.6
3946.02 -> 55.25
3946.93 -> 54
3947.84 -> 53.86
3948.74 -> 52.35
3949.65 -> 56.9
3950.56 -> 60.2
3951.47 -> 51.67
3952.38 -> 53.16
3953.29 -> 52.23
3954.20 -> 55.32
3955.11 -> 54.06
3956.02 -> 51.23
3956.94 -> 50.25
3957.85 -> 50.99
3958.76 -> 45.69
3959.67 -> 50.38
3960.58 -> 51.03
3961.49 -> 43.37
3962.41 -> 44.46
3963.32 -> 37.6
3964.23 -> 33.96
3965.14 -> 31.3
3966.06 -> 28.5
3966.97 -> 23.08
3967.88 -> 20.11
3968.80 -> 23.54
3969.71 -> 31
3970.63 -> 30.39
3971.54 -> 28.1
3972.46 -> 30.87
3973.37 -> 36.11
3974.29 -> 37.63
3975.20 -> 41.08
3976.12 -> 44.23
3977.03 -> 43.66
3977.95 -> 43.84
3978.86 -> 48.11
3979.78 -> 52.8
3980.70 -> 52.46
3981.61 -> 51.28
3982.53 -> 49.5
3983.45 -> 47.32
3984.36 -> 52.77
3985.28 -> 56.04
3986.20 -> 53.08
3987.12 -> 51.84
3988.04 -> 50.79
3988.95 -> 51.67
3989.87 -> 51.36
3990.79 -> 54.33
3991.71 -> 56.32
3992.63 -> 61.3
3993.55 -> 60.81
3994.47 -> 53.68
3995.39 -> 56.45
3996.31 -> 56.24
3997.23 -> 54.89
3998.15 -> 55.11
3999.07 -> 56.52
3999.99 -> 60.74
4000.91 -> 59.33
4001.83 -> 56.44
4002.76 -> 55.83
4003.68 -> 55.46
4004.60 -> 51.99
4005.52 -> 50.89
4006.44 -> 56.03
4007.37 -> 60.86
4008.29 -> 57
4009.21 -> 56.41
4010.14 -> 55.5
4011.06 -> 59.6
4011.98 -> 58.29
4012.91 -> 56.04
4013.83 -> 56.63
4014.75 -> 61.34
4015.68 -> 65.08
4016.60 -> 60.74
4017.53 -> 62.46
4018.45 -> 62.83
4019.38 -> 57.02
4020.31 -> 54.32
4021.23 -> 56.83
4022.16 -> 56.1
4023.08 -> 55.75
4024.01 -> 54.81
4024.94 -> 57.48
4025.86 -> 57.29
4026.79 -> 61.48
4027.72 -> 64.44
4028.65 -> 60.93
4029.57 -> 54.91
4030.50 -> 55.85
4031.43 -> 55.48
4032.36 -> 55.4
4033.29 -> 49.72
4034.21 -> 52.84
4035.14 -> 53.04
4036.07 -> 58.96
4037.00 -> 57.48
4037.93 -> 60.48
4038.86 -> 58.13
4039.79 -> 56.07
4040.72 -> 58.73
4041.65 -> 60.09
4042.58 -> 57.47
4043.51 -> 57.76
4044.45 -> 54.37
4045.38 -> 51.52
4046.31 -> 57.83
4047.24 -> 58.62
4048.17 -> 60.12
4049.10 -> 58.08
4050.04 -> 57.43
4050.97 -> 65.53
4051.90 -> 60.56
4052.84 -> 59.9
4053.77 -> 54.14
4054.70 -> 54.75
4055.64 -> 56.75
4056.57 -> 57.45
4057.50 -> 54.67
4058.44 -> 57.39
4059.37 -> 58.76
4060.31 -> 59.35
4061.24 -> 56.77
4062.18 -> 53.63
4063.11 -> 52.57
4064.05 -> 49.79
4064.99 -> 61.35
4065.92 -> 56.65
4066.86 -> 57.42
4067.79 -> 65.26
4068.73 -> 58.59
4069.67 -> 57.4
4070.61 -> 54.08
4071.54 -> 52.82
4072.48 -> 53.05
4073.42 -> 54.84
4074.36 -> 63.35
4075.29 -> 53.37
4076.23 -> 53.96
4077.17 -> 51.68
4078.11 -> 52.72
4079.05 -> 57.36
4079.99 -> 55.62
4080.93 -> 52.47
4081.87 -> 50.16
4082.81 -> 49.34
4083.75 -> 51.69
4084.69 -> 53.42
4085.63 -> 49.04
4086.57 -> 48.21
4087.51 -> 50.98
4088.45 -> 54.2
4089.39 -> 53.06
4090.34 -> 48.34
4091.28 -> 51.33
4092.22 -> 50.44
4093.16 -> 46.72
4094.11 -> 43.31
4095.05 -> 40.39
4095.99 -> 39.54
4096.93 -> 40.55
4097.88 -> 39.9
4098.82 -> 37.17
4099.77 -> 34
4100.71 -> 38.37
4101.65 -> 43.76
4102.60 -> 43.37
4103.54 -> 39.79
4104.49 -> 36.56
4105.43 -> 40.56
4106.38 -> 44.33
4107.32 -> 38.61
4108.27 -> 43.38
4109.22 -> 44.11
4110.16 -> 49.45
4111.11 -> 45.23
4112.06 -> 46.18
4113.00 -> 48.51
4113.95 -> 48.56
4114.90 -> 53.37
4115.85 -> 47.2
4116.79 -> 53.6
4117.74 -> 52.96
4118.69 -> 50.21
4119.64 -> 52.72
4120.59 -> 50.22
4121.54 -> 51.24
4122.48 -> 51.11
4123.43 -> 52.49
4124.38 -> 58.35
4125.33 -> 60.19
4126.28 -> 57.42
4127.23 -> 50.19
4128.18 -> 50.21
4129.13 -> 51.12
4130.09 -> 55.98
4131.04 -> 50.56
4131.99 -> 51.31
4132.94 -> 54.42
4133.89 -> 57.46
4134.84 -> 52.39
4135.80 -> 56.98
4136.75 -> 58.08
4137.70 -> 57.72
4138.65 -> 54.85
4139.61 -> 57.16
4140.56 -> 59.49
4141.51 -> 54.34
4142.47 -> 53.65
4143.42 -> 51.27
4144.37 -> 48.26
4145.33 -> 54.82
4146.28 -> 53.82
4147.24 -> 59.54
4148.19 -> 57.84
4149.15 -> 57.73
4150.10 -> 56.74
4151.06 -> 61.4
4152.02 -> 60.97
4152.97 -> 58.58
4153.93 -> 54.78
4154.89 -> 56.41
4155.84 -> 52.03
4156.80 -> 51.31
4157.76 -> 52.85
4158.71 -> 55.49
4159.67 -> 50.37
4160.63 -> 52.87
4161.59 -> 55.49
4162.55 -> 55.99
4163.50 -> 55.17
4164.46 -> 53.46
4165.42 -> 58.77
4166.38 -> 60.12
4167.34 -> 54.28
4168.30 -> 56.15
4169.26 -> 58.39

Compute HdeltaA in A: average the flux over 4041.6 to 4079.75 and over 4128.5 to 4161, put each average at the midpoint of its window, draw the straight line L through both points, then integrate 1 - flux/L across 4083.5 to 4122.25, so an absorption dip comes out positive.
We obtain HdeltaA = 6.7 A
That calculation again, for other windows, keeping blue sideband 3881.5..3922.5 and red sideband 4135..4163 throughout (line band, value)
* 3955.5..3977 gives 5.3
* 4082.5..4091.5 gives 0.4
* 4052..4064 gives -0.8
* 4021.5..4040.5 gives -1.8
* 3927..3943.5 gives 1.4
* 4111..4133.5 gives 1.1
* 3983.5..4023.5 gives -4.2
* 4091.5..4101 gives 2.2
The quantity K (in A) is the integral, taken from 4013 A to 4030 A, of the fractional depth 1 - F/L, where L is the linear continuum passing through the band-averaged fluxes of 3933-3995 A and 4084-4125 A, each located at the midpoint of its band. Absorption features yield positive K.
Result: -4.5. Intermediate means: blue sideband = 46.5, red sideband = 46.7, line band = 58.9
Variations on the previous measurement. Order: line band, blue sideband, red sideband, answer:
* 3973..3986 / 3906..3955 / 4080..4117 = 0.6 A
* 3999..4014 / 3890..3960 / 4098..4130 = -2.4 A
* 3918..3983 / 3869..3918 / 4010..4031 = 9.3 A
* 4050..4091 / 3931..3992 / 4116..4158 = -3.3 A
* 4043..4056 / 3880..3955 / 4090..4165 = -2.0 A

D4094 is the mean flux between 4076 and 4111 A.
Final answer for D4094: 46.3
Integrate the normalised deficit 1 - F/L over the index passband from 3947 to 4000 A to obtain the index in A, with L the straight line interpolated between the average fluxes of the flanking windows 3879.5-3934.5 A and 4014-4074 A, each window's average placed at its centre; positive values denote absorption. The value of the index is 5.2 A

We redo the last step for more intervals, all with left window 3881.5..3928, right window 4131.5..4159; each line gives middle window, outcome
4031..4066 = -2.7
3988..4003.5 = -1.5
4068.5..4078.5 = -0.3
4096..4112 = 3.9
